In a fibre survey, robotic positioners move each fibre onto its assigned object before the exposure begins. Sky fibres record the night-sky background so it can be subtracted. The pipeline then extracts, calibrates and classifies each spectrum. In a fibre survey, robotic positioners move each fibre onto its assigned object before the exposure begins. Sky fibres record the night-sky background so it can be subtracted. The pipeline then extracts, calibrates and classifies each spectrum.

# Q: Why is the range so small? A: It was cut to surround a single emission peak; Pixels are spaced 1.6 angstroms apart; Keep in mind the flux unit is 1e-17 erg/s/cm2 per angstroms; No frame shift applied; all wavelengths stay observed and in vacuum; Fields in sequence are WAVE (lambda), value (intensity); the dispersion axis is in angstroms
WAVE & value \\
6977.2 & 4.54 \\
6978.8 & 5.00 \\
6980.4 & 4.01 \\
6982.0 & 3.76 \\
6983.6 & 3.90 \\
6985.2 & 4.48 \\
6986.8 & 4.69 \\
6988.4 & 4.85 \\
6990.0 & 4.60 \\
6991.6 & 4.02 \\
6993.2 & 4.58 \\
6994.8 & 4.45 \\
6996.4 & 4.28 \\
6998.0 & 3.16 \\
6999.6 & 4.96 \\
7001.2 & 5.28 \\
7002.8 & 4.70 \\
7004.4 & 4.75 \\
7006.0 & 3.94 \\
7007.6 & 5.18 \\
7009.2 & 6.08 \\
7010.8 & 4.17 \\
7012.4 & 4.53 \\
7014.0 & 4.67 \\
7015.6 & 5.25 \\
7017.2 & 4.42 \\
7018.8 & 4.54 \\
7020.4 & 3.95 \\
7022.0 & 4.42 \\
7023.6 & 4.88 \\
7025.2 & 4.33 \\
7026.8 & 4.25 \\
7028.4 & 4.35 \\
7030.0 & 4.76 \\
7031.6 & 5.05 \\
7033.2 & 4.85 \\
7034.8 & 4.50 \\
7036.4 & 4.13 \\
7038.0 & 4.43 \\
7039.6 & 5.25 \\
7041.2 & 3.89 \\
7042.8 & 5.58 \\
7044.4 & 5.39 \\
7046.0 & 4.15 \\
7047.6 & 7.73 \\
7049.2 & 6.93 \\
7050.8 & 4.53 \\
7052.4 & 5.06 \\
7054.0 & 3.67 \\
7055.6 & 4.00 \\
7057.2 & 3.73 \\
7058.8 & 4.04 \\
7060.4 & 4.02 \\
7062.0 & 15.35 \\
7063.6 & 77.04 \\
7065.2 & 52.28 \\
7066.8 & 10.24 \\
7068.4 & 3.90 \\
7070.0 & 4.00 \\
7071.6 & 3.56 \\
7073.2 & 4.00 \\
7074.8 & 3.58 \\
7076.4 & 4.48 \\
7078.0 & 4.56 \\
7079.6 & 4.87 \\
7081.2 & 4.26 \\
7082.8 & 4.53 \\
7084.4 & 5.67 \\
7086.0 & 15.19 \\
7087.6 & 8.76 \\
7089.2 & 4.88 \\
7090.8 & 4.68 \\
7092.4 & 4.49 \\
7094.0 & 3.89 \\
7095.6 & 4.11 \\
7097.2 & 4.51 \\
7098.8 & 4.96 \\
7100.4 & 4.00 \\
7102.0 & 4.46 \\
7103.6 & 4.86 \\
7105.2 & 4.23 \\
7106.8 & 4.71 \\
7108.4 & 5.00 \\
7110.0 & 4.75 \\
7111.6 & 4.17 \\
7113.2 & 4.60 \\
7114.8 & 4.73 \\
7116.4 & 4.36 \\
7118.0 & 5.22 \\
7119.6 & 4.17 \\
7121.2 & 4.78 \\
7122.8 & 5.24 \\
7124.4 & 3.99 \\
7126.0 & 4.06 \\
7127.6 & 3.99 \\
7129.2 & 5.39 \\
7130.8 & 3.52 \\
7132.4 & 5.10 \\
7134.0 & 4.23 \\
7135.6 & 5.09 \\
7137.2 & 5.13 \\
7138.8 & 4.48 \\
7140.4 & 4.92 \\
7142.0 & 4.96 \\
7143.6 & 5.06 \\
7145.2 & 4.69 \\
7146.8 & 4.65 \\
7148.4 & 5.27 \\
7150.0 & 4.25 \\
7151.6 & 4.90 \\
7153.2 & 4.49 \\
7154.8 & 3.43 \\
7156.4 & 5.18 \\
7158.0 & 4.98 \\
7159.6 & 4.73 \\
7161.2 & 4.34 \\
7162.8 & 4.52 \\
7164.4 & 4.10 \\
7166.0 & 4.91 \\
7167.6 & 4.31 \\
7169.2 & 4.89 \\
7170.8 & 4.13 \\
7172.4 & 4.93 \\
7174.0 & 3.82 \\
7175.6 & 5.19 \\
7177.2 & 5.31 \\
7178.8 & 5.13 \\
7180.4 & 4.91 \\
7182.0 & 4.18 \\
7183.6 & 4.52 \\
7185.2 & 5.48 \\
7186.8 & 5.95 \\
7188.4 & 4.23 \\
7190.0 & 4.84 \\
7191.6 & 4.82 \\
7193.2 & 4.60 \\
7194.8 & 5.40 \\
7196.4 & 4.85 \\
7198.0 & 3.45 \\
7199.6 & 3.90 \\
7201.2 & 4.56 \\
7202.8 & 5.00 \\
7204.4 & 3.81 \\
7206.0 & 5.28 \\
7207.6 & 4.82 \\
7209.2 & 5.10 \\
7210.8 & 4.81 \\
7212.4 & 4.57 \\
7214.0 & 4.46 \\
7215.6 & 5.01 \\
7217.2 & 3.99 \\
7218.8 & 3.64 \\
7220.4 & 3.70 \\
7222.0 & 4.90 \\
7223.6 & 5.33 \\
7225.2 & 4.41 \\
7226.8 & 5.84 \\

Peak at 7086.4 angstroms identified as [N II]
